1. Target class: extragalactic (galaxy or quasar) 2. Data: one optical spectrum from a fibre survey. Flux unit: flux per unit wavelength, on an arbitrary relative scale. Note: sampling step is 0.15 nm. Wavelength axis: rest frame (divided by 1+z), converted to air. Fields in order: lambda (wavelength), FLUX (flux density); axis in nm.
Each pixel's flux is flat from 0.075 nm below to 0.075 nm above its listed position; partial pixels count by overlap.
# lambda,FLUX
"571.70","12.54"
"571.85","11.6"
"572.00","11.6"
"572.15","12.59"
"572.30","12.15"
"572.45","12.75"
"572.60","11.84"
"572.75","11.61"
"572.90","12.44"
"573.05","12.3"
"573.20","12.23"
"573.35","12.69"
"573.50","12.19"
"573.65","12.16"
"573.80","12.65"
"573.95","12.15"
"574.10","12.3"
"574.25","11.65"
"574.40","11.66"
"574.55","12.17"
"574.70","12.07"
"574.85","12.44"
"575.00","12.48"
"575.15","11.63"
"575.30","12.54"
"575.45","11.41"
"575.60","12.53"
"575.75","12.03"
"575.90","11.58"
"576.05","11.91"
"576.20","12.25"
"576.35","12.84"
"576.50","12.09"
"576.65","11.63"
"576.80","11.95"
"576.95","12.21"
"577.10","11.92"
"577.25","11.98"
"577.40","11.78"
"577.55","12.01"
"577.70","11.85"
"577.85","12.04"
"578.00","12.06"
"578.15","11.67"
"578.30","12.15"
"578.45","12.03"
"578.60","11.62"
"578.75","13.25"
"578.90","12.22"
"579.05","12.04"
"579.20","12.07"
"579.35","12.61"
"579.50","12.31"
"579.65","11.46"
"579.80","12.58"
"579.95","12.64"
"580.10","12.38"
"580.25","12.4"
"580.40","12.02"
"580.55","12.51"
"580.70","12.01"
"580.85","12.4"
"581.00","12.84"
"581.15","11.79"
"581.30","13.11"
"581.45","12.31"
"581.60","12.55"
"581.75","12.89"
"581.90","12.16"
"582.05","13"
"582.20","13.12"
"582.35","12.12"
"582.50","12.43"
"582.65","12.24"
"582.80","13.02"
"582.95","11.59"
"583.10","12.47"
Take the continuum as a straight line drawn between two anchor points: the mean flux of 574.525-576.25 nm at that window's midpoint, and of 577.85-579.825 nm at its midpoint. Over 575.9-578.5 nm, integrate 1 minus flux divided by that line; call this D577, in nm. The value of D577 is 0.023 nm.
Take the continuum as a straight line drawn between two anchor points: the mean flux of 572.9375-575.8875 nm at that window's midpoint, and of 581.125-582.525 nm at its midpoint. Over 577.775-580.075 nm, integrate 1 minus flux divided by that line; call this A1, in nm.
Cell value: 0.04 nm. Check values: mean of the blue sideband 12.2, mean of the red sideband 12.6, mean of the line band 12.2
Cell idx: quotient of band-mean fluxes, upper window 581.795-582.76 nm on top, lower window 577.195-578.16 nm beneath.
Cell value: 1.05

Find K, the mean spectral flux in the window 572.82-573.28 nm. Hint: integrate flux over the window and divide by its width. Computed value 12.3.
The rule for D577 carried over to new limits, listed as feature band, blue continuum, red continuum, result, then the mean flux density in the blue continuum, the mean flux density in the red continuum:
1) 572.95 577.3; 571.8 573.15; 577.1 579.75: -0.01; 12.1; 12.1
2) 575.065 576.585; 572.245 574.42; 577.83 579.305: 0.01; 12.2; 12.1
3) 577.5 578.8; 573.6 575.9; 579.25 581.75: 0.02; 12.1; 12.4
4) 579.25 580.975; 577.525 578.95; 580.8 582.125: 0.01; 12.1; 12.6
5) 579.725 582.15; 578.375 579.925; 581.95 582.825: -0.01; 12.2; 12.6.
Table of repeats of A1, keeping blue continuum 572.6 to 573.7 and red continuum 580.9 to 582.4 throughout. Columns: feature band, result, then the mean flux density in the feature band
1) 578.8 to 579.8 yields 0.024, 12.2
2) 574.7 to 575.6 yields 0.012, 12.1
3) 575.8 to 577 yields 0.029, 12.1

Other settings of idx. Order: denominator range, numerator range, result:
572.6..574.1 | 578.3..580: 1.00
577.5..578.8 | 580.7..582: 1.04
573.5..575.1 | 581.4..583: 1.03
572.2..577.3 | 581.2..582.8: 1.04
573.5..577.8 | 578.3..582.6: 1.03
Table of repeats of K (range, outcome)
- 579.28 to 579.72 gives 12.1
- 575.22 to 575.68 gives 12.2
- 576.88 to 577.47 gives 12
